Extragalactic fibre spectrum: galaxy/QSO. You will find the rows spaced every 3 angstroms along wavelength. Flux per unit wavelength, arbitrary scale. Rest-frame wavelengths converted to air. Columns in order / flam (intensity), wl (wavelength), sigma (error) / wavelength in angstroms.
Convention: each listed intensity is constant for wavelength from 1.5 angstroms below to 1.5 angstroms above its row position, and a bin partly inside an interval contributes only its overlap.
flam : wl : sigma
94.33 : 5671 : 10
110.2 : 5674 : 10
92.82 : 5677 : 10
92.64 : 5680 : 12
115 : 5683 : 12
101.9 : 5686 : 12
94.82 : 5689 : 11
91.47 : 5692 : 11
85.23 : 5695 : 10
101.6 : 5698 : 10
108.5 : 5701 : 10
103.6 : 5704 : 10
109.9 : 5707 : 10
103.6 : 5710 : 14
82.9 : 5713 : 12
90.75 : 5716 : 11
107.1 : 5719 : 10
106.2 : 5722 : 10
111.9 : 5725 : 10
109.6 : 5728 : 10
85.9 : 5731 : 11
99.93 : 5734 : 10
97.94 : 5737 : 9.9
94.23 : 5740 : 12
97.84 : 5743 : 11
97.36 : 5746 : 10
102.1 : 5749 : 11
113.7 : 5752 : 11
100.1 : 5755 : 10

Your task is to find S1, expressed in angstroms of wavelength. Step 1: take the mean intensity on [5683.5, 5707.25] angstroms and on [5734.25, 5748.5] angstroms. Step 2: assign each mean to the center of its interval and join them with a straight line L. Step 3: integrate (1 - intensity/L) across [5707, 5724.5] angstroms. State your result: -0.2 angstroms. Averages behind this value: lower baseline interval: 99.7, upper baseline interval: 97.5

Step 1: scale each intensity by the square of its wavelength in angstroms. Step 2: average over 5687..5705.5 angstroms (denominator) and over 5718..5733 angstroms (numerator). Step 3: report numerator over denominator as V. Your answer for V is 1.07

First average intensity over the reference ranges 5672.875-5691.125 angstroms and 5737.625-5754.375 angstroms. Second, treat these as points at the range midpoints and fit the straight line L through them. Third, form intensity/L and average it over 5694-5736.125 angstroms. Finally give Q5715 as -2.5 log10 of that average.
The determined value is 0.00 mag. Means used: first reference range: 101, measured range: 101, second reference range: 101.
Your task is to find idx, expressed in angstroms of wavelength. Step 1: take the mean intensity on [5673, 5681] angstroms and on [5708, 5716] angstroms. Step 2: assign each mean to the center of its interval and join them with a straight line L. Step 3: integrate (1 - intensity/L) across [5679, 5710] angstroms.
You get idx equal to -1.5 angstroms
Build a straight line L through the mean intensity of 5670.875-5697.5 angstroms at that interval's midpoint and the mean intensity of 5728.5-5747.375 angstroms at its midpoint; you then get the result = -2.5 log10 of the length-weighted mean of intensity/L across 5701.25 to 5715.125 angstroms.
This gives -0.03 mag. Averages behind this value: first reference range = 97.9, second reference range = 96.3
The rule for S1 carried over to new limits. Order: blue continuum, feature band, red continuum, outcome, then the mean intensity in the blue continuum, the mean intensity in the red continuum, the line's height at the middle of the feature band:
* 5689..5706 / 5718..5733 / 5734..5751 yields -0.8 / 98.1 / 98.5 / 98.4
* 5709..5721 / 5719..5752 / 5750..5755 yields 0.5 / 96.2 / 108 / 103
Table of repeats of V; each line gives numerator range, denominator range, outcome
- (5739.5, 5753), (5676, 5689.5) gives 1.03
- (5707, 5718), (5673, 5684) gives 0.95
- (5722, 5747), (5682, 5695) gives 1.03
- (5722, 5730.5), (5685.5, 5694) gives 1.14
